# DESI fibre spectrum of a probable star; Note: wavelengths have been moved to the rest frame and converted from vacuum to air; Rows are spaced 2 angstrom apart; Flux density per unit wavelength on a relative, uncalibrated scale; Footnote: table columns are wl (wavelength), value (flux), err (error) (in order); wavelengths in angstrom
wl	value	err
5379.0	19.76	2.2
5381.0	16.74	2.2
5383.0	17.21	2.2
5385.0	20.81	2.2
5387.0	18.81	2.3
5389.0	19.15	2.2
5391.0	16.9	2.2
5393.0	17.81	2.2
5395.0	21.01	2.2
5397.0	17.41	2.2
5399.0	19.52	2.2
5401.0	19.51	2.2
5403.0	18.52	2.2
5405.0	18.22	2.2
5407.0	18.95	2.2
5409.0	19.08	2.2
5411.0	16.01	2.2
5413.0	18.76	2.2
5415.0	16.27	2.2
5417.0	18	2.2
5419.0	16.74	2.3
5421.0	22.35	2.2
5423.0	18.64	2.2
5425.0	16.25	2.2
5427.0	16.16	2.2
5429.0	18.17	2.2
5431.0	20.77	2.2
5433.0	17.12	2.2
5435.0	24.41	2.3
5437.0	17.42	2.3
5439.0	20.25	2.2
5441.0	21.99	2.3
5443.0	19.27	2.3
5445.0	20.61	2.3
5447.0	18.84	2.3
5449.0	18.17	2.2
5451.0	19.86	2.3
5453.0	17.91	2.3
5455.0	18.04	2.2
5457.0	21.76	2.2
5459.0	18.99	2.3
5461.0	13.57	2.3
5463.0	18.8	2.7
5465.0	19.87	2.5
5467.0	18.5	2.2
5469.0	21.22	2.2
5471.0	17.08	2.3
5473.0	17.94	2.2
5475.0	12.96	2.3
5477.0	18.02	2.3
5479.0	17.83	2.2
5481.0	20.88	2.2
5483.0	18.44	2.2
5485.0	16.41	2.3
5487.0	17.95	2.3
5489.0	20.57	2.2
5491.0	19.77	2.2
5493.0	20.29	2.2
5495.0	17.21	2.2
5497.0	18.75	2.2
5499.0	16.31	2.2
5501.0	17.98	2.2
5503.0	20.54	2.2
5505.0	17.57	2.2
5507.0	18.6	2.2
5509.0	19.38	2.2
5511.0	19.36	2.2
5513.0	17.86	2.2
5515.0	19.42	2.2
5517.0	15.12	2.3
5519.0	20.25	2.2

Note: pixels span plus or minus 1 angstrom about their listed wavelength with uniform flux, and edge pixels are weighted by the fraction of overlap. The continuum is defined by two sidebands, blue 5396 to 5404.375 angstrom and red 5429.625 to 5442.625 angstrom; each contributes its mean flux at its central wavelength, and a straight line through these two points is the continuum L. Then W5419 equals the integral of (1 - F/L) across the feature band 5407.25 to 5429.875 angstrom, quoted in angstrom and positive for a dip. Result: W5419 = 1.8 angstrom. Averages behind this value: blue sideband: 18.7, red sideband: 20.2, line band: 17.9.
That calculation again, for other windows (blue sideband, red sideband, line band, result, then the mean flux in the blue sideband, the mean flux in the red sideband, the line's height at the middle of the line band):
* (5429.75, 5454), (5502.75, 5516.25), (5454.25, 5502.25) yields 2.26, 19.7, 18.8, 19.2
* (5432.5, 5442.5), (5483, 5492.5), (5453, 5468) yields 0.88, 20.3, 18.7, 19.6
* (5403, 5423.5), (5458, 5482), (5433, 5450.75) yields -1.76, 18.3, 18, 18.1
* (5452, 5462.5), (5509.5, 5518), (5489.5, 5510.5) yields -0.77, 18.1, 18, 18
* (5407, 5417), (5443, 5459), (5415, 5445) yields -0.99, 17.7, 19.3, 18.4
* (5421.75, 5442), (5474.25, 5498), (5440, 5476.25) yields 0.25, 19.2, 18.3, 18.7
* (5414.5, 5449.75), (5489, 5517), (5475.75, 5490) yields 0.19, 19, 18.6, 18.7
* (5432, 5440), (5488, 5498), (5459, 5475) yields 1.37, 19.8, 19.3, 19.5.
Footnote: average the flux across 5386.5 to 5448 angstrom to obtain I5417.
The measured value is 18.8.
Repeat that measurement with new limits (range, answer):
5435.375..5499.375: 18.7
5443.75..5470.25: 18.9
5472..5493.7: 18.3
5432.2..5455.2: 19.6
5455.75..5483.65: 18.3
